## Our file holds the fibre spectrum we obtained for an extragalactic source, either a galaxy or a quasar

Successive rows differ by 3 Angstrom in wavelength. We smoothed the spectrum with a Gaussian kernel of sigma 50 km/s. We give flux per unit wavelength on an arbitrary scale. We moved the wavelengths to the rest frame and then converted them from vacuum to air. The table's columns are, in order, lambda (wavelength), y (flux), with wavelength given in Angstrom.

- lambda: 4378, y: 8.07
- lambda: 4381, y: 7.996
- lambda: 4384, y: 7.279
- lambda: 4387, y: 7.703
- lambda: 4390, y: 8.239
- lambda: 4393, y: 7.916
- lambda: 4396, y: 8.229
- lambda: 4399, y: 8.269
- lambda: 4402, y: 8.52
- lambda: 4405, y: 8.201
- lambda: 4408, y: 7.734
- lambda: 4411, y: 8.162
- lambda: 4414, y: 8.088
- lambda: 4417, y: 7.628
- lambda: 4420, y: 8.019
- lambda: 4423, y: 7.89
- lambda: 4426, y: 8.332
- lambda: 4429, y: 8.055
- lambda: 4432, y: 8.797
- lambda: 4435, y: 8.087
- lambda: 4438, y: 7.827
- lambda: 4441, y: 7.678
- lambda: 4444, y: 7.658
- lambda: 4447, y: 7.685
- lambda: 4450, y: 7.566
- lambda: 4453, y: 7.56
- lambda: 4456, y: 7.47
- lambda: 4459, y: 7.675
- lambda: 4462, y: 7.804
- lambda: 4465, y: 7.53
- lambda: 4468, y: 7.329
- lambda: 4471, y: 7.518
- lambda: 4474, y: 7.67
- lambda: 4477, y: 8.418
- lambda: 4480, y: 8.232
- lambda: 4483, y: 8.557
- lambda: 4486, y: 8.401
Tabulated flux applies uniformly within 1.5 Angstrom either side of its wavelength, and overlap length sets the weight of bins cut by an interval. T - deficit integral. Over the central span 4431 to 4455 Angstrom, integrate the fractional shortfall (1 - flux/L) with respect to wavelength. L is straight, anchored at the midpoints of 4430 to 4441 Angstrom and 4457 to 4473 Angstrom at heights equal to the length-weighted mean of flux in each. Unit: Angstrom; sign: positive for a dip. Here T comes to 0.5 Angstrom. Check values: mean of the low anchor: 8.15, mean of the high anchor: 7.57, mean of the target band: 7.83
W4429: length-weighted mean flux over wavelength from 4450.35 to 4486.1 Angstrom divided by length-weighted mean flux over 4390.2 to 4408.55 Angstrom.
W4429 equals 1.0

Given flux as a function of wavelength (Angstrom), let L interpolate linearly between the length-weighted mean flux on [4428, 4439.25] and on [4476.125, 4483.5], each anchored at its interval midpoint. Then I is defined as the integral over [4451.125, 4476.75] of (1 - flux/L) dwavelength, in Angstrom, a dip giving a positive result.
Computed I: 2.2 Angstrom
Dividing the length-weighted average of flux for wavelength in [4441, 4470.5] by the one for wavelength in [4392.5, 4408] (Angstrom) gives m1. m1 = 0.9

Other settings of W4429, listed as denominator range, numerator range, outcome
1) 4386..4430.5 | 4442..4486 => 0.96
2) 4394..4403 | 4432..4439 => 0.98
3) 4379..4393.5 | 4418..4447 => 1.02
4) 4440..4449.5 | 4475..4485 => 1.09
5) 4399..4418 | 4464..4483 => 0.97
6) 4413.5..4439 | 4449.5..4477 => 0.94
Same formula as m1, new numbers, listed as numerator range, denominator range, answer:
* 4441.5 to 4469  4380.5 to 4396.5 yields 0.97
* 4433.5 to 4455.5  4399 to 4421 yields 0.96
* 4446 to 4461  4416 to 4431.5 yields 0.94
